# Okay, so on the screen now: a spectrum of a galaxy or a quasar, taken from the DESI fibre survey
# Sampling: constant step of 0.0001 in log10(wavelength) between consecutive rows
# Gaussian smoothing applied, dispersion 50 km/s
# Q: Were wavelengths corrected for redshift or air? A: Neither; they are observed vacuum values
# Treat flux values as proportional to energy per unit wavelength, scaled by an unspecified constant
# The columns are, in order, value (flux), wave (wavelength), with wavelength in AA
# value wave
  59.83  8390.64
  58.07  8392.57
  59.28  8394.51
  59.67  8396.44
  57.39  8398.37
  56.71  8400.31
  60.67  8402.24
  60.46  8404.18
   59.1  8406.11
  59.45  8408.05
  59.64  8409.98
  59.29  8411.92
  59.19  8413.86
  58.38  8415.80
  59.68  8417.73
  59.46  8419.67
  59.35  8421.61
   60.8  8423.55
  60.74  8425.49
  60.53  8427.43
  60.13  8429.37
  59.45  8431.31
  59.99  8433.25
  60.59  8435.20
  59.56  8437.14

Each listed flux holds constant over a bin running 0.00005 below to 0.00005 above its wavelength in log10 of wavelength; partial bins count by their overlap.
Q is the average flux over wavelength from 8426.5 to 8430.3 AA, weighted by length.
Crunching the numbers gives 60.3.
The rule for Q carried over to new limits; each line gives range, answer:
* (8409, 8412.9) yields 59.5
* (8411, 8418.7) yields 59.1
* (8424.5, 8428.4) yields 60.6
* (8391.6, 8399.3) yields 58.6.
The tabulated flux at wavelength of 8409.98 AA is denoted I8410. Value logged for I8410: 59.64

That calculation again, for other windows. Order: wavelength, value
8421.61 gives 59.35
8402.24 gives 60.67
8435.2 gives 60.59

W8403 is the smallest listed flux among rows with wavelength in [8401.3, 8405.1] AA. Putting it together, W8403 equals 60.46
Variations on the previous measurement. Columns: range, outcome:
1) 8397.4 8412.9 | 56.71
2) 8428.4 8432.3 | 59.45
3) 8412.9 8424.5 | 58.38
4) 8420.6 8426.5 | 59.35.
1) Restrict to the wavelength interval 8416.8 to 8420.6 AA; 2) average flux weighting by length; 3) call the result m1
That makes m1 59.5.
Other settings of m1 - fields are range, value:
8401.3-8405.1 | 60.5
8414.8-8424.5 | 59.5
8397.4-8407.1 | 58.9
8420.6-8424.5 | 60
